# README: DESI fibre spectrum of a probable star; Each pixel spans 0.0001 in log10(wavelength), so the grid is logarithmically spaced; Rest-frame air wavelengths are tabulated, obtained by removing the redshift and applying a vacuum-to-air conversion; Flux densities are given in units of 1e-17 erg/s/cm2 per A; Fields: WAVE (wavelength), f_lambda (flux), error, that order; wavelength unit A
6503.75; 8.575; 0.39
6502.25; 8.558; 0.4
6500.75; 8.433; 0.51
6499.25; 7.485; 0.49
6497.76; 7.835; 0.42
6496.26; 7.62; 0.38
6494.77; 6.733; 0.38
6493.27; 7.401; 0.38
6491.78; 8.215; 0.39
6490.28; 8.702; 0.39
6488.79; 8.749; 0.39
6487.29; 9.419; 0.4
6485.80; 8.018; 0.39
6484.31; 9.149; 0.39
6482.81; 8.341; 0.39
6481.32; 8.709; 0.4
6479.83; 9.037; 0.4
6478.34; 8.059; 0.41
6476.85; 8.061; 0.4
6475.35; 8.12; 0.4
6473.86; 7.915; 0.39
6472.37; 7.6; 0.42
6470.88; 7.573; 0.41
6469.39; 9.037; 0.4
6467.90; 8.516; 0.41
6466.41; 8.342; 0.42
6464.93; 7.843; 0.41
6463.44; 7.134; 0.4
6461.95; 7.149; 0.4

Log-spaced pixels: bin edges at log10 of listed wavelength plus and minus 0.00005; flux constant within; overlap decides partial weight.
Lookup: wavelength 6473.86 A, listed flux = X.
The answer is 7.915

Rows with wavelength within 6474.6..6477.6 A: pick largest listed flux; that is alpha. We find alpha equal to 8.12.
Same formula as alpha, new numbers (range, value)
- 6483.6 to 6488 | 9.419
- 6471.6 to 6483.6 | 9.037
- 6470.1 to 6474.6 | 7.915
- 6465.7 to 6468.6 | 8.516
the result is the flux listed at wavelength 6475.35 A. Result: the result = 8.12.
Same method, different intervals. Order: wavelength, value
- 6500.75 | 8.433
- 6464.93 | 7.843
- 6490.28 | 8.702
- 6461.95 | 7.149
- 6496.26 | 7.62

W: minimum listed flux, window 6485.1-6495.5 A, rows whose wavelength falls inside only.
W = 6.733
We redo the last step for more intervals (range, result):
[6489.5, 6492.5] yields 8.215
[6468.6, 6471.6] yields 7.573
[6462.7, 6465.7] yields 7.134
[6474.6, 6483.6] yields 8.059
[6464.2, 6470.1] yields 7.843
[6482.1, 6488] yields 8.018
